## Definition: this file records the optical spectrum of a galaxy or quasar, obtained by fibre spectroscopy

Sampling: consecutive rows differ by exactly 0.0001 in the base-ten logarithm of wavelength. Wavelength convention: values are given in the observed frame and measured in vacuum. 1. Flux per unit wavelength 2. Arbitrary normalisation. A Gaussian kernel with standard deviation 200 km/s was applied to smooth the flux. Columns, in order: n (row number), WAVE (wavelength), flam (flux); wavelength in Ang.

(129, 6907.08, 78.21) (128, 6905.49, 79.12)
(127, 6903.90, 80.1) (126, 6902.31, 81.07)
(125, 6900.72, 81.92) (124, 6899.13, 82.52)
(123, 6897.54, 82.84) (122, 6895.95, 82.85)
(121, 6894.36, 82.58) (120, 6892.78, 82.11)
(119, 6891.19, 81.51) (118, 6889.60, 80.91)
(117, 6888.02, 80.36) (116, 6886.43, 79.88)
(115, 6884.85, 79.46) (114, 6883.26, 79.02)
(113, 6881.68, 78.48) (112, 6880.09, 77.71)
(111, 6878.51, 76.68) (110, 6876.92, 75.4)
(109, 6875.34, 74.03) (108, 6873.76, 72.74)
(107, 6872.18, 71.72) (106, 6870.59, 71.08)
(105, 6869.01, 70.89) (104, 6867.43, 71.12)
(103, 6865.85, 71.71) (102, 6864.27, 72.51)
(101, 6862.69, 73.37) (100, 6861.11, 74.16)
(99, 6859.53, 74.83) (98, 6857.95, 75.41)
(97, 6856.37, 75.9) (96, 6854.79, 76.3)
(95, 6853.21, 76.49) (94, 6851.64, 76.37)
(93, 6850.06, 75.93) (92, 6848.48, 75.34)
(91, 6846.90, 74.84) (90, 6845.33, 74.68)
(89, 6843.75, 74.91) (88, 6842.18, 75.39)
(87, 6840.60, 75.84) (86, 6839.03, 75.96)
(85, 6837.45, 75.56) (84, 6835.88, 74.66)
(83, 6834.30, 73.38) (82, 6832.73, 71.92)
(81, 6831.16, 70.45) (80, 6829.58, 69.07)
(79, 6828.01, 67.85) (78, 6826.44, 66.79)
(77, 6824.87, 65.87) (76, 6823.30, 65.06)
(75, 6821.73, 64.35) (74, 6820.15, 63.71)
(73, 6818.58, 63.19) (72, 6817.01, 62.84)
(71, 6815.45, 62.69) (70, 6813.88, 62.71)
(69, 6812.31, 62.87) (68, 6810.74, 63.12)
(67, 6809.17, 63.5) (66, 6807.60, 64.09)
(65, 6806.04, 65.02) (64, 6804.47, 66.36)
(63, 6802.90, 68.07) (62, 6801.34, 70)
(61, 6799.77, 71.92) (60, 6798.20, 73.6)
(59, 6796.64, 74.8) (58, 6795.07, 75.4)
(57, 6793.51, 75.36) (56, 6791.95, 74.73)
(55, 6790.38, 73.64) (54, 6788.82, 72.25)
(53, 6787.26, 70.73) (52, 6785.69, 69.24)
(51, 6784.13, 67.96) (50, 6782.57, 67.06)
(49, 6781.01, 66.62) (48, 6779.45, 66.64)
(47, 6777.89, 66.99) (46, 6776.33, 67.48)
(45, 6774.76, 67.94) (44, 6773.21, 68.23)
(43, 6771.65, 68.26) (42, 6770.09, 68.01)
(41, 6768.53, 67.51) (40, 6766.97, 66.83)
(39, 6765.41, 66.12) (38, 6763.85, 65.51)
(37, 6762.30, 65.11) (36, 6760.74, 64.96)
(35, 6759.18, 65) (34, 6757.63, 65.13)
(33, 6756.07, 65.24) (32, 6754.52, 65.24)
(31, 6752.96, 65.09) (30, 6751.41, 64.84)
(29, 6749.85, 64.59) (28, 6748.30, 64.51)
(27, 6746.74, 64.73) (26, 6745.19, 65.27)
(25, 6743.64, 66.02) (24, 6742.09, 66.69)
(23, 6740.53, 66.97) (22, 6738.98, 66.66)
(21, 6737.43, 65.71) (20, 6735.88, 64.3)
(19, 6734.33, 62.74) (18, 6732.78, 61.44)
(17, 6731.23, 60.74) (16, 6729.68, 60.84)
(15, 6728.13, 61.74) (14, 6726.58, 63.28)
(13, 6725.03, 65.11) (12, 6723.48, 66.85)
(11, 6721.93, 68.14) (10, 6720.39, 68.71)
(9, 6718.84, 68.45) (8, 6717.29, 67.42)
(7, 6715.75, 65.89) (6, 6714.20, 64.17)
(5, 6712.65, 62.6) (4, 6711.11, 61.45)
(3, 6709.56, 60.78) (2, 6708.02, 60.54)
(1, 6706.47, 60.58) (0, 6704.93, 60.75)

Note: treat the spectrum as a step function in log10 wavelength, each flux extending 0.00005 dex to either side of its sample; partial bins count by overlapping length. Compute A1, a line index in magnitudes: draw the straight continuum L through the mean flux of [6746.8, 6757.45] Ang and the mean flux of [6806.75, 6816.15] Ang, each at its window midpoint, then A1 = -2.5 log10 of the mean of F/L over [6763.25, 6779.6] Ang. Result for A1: -0.05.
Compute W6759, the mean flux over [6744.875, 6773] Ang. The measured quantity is 65.7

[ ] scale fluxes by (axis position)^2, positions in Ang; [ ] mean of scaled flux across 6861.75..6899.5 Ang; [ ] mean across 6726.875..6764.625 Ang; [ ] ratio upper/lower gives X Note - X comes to 1.2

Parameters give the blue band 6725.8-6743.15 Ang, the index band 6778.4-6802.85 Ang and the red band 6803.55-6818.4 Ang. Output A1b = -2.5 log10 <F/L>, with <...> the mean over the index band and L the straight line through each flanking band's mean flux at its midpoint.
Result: -0.120 mag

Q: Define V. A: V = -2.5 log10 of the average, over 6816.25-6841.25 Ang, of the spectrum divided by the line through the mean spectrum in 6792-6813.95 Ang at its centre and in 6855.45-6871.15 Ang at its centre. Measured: 0.02 mag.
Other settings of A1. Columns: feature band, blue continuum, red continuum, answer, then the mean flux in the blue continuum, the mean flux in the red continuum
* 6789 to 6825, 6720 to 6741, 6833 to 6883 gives 0.045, 64.4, 74.6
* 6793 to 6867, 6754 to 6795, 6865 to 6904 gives 0.036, 68.2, 77.9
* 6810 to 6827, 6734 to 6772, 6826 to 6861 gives 0.126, 65.6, 74.1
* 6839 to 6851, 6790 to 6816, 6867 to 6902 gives -0.026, 68.7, 78.1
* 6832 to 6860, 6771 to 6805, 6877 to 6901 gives 0.012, 70.2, 80.4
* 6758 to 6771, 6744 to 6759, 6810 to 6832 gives -0.018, 65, 65.1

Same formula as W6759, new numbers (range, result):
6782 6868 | 70.8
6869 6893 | 77.1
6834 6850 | 75.1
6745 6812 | 67.7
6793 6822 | 67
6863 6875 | 71.9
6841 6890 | 75.4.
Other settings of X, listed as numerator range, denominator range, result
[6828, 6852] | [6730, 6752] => 1.18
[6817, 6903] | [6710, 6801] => 1.15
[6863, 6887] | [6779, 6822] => 1.12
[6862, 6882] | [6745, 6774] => 1.15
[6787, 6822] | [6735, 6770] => 1.05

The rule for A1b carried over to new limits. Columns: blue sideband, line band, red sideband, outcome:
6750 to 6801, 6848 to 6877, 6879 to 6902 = 0.055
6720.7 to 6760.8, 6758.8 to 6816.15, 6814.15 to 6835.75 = -0.034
